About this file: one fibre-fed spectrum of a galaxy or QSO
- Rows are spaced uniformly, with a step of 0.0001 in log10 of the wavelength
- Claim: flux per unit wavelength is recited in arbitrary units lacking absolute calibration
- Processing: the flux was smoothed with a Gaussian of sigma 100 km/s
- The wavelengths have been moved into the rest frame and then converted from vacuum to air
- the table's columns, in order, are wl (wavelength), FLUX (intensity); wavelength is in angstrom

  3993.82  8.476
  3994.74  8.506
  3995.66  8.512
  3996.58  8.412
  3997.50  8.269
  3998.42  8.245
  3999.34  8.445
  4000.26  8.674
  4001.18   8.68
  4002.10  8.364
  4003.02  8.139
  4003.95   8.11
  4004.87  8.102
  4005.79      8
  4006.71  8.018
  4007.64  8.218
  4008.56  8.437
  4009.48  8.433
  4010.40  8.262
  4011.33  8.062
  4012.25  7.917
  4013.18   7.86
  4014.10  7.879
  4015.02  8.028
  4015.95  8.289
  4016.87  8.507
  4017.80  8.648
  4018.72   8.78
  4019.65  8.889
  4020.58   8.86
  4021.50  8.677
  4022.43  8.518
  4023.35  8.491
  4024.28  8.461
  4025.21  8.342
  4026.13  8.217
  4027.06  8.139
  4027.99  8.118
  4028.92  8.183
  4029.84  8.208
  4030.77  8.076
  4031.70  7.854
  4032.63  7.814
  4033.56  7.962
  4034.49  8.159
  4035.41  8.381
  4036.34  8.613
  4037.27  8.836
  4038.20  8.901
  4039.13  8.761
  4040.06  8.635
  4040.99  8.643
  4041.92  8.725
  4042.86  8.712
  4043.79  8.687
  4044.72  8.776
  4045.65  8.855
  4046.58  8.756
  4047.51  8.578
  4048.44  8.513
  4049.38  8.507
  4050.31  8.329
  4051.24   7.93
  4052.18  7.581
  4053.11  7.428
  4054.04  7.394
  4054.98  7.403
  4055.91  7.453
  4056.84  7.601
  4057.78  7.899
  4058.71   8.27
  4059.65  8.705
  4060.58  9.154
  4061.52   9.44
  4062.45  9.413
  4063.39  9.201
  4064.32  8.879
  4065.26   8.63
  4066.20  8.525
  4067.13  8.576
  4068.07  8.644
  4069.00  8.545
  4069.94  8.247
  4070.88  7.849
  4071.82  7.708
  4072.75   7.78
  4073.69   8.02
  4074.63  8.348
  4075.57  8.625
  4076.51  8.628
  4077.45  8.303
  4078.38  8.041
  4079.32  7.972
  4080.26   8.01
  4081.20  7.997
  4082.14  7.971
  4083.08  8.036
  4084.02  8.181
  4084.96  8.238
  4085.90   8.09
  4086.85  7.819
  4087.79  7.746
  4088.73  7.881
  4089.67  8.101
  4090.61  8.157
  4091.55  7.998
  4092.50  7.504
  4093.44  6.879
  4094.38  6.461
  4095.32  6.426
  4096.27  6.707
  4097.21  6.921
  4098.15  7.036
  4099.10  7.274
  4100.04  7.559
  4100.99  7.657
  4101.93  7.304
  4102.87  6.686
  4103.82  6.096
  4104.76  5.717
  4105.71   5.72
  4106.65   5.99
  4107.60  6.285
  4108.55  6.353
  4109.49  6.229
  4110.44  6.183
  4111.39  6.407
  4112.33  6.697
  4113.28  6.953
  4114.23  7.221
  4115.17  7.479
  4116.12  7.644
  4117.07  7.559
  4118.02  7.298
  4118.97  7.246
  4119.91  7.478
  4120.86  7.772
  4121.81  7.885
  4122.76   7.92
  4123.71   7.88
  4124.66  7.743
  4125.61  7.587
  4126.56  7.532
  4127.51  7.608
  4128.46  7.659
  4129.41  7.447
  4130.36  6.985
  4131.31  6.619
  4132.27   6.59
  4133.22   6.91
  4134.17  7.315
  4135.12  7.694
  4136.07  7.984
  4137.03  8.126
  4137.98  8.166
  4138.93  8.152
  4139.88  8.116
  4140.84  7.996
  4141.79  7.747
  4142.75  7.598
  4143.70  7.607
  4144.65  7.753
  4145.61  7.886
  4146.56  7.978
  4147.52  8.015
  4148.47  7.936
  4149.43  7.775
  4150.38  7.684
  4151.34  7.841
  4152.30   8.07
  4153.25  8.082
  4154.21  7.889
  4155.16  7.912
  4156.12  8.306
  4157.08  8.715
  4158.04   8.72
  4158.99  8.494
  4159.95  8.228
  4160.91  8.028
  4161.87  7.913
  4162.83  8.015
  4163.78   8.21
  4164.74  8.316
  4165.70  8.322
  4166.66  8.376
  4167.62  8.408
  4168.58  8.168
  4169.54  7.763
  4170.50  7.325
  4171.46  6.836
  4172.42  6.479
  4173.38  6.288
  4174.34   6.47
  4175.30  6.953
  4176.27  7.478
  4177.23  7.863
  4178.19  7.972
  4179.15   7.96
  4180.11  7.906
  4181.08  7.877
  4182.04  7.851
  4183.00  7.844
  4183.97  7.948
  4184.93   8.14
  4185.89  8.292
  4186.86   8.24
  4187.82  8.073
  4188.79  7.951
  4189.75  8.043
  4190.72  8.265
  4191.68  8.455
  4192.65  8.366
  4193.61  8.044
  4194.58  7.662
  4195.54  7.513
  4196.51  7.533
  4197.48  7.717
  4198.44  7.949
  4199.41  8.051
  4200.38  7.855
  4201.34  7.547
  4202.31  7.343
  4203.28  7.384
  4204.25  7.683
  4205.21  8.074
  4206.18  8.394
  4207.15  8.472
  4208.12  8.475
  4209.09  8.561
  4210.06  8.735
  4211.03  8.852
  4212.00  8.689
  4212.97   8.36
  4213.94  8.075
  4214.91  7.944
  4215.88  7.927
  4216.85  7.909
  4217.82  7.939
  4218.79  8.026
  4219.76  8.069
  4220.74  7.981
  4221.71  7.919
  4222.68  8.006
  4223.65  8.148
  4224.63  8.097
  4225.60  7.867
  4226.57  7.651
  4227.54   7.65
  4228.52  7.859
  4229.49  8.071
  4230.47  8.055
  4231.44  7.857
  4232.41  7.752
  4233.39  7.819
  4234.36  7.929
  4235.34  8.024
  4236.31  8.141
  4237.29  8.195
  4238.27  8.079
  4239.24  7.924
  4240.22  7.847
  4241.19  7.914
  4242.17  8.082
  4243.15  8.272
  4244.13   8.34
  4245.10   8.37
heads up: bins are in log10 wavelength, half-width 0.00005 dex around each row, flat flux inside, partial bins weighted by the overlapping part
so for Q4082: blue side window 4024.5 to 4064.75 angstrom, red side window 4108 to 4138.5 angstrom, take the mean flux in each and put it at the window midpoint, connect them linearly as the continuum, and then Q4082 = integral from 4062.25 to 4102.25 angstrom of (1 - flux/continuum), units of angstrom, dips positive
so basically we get -0.3 angstrom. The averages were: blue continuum 8.37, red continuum 7.32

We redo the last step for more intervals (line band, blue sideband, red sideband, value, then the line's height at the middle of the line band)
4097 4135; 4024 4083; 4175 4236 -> 5.2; 8.19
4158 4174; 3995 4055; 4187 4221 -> 0.5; 8.12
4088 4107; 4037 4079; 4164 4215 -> 2.9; 8.26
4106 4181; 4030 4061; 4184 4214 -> 5.3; 8.16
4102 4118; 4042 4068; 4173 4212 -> 3.1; 8.22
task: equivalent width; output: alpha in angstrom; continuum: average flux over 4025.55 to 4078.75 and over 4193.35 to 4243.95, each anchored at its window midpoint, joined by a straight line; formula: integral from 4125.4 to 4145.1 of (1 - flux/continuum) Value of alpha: 1.4 angstrom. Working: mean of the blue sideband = 8.36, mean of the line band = 7.58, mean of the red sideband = 8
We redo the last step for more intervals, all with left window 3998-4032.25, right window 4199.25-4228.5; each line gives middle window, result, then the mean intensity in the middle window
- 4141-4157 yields 0.45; 7.9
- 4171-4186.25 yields 1.11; 7.51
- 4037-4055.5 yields -0.29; 8.39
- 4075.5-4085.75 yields 0.07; 8.17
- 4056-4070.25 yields -0.66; 8.62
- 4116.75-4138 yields 1.70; 7.51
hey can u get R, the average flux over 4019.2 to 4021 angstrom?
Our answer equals 8.85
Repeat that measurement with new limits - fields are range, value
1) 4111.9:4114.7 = 6.96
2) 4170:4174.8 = 6.69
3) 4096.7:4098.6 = 7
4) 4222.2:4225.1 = 8.07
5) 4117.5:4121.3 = 7.45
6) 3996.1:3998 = 8.34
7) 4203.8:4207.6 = 8.17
